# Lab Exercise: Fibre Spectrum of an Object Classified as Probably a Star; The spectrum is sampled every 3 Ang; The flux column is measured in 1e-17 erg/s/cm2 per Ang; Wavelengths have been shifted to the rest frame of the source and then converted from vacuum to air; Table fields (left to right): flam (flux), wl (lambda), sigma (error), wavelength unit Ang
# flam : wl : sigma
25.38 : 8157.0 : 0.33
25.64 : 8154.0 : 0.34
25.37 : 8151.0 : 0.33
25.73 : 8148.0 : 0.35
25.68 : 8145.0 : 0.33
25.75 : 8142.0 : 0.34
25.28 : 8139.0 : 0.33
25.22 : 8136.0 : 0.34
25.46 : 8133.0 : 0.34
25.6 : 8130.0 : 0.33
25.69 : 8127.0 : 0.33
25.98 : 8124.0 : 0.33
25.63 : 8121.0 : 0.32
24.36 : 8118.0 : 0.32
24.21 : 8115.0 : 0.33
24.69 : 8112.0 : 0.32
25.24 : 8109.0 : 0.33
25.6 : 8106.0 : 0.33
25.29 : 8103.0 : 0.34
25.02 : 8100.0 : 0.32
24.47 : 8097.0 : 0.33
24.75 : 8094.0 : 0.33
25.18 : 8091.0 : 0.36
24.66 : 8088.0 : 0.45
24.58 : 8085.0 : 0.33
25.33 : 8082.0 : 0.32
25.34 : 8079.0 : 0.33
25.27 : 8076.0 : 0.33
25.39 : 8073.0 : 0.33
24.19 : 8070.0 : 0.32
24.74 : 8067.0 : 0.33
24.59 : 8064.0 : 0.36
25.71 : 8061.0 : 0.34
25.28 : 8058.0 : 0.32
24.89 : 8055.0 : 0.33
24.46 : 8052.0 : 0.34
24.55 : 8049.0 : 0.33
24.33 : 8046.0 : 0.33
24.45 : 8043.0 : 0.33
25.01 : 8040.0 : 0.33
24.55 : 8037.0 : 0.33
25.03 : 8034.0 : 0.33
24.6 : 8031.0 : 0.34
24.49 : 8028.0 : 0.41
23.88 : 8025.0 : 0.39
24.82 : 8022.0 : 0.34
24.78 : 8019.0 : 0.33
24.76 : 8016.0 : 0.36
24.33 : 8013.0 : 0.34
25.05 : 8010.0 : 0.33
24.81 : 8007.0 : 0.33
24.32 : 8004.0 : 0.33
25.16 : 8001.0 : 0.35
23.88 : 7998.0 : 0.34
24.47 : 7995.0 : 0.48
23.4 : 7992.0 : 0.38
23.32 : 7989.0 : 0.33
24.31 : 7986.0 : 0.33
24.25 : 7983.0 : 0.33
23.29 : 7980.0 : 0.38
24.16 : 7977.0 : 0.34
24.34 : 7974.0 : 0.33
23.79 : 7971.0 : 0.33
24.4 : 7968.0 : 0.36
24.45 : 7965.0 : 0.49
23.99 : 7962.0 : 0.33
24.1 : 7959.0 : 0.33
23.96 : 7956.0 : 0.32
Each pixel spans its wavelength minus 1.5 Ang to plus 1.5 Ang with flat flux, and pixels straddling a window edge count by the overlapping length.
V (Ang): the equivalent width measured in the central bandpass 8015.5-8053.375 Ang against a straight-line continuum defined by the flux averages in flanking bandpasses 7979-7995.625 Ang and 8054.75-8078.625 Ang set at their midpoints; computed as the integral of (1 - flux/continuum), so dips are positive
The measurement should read -0.1 Ang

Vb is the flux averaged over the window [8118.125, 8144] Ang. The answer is 25.5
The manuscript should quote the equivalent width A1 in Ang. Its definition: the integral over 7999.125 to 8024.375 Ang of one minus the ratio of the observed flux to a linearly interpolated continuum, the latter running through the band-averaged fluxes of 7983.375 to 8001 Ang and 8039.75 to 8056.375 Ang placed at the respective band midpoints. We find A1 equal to -0.5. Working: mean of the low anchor 24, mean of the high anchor 24.6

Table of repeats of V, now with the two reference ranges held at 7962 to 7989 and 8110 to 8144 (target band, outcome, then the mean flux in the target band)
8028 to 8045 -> -0.1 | 24.7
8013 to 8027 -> -0.1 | 24.5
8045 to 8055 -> 0.1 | 24.5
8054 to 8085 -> -0.3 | 25.1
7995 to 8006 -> -0.1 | 24.5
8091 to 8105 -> 0.1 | 24.9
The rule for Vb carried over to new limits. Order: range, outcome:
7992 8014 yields 24.5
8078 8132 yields 25.1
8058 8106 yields 25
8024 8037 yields 24.5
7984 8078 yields 24.6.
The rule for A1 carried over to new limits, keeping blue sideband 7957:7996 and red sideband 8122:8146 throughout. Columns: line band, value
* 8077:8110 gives 0.2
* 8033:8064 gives -0.1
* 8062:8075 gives 0.1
